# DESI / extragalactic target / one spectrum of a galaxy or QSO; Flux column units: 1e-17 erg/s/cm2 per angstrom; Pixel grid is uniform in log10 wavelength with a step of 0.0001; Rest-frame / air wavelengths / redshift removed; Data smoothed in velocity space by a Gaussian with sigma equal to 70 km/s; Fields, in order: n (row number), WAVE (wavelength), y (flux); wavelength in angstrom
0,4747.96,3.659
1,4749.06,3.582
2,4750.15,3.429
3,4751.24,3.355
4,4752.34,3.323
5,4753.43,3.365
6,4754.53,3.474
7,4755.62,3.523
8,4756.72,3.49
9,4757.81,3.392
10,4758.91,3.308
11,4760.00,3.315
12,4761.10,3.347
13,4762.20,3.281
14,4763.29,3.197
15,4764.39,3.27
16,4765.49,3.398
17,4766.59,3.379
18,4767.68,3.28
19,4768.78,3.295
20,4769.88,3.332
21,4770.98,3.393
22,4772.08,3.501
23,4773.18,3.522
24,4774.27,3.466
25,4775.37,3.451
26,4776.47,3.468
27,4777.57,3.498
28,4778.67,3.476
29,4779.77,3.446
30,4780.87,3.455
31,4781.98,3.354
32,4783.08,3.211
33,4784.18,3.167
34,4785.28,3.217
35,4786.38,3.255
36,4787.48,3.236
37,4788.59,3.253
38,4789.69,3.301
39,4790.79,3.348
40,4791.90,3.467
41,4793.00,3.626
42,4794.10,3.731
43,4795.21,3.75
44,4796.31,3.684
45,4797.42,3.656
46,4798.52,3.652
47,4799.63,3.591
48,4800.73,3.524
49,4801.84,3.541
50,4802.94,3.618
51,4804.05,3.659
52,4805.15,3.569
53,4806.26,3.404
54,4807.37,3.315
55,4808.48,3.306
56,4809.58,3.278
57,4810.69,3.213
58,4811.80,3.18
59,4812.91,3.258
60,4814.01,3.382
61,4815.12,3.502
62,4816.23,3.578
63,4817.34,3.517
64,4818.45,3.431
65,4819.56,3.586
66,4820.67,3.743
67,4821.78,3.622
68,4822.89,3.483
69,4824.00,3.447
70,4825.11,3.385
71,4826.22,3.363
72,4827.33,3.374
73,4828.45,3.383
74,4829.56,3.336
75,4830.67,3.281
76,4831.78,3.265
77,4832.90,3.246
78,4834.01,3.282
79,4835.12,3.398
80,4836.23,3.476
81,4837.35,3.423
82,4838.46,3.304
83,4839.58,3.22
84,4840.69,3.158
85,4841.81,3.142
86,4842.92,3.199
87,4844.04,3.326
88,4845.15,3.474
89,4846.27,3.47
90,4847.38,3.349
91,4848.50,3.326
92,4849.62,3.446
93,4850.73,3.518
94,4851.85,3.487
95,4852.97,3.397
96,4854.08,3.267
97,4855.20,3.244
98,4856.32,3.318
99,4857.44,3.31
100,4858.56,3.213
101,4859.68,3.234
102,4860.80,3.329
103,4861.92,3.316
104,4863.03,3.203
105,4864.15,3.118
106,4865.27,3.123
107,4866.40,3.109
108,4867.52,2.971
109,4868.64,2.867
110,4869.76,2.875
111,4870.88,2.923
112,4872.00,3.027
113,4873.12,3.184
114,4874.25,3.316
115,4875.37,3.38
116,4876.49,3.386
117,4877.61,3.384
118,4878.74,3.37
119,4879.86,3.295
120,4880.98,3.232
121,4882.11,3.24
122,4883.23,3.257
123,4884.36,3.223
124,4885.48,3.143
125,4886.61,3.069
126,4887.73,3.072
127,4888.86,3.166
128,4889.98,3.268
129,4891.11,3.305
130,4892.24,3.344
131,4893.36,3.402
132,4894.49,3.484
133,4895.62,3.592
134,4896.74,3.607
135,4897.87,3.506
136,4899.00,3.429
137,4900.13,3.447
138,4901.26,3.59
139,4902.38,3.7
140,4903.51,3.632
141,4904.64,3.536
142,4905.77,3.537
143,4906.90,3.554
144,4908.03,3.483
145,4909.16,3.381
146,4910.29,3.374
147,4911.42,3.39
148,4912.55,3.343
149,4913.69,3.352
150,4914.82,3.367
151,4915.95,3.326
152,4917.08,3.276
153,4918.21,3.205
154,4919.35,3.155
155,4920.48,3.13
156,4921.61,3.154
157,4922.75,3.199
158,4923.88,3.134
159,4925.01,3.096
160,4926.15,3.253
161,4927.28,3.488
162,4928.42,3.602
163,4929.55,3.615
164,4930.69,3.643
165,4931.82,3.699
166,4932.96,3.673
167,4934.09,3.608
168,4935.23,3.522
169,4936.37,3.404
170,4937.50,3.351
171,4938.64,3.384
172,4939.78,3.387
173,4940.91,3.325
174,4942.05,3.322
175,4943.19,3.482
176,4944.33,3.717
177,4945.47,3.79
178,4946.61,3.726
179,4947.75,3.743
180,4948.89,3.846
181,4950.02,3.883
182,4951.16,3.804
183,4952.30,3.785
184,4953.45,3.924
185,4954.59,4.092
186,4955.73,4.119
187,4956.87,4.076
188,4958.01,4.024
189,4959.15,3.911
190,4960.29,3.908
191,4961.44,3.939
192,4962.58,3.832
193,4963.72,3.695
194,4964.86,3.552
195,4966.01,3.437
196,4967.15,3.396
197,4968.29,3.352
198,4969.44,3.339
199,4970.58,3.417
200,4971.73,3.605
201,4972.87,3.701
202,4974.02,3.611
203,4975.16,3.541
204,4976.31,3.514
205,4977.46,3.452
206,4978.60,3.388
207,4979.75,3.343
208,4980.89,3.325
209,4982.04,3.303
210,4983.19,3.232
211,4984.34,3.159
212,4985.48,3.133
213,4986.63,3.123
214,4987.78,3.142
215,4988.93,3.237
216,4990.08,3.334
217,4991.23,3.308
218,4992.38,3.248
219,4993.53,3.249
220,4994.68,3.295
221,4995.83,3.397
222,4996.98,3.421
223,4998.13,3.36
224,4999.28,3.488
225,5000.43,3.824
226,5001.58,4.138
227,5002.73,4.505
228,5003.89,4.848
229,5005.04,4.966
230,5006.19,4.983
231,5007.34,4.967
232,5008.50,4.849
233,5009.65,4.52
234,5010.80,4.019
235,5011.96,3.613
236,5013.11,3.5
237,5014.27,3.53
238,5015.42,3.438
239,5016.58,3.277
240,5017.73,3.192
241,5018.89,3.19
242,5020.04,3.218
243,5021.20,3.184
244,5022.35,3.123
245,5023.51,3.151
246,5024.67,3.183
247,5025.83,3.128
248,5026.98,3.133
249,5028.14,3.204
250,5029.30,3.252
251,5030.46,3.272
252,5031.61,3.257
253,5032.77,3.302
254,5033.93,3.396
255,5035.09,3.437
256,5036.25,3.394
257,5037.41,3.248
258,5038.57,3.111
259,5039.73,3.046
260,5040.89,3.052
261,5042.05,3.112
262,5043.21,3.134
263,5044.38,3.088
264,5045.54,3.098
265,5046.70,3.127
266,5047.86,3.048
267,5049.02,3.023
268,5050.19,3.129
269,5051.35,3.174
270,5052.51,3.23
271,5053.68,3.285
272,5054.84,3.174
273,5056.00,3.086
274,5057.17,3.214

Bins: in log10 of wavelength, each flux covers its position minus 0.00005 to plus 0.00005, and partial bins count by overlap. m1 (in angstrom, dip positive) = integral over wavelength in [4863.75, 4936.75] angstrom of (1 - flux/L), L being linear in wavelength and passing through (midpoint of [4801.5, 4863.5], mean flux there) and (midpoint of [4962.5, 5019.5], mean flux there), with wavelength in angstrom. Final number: 3.2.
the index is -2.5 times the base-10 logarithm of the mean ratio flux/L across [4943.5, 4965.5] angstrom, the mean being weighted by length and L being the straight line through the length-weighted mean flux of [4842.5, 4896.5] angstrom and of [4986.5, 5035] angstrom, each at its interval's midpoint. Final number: -0.12 mag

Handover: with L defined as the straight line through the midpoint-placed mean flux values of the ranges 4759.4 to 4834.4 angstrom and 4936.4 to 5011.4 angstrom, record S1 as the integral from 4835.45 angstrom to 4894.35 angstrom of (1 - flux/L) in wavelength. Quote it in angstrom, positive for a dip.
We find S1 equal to 4.5 angstrom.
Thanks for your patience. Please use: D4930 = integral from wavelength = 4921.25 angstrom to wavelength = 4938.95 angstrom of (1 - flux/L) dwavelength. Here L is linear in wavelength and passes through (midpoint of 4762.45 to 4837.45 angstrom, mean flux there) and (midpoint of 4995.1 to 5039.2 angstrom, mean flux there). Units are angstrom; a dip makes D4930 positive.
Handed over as 0.58 angstrom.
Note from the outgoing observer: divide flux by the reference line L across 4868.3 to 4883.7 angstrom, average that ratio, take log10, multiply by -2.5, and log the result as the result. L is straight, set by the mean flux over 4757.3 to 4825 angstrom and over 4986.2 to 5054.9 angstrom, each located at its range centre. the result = 0.08 mag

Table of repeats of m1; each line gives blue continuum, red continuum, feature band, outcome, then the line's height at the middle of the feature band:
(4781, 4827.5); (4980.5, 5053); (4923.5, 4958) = -1.77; 3.45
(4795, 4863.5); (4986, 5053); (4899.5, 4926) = 0.53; 3.43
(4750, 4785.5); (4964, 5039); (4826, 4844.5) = 0.62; 3.42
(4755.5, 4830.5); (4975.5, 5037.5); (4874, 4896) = 1.13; 3.47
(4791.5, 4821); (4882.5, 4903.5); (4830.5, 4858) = 0.92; 3.45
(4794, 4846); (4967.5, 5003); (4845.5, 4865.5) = 0.63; 3.43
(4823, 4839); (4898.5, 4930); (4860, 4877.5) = 1.14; 3.37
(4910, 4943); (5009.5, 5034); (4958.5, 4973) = -1.12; 3.36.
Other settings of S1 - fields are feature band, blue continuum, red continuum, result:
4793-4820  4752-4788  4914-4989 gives -0.8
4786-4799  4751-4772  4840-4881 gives -0.7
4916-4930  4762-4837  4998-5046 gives 0.9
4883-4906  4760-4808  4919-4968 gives 1.0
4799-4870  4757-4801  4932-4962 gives 3.3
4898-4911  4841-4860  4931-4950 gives -0.1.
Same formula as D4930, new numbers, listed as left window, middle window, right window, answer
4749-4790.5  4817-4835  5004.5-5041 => -0.08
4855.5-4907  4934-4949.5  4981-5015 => -0.07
